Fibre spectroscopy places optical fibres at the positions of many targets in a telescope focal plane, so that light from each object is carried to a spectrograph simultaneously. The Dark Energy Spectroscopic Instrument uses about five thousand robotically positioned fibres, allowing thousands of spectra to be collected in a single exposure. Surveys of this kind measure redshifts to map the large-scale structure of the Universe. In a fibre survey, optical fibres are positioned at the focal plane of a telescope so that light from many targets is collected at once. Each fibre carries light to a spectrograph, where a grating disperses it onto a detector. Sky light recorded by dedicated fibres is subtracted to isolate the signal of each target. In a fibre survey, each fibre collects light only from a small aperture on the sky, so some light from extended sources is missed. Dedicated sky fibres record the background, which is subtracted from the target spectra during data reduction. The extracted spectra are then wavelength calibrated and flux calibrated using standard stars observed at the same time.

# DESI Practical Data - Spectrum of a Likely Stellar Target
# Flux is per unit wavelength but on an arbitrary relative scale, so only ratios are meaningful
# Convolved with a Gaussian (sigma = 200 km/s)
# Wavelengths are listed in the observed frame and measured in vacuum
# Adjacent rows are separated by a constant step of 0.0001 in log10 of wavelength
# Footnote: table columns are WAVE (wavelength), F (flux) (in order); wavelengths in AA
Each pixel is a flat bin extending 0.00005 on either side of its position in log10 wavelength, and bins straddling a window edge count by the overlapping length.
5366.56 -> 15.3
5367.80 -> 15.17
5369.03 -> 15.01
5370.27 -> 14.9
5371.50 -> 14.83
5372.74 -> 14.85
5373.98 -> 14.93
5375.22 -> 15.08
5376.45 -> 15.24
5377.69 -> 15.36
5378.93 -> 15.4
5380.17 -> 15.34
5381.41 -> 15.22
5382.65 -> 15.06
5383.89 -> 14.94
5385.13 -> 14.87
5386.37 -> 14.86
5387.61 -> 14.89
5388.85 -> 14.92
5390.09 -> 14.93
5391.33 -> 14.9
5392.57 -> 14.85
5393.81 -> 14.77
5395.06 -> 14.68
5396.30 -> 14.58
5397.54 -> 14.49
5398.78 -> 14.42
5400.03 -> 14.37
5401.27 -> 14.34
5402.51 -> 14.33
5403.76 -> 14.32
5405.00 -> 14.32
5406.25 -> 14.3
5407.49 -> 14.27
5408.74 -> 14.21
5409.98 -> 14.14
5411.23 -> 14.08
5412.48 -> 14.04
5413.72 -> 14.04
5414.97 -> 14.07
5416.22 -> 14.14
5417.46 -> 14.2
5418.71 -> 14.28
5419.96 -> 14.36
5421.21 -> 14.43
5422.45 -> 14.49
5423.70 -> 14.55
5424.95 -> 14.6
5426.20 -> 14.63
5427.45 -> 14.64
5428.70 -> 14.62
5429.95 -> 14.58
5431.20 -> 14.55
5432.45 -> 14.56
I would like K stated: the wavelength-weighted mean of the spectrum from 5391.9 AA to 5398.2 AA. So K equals 14.7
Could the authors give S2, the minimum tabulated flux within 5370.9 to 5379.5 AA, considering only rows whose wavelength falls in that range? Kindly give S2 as 14.83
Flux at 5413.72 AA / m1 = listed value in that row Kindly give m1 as 14.04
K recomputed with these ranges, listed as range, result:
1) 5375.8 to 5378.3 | 15.3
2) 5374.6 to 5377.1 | 15.2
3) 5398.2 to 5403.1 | 14.4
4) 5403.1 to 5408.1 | 14.3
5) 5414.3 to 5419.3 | 14.2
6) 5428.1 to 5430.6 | 14.6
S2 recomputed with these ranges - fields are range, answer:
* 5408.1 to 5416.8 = 14.04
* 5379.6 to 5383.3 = 15.06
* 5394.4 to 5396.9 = 14.58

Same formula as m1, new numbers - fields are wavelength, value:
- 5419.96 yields 14.36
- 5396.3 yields 14.58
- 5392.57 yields 14.85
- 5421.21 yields 14.43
